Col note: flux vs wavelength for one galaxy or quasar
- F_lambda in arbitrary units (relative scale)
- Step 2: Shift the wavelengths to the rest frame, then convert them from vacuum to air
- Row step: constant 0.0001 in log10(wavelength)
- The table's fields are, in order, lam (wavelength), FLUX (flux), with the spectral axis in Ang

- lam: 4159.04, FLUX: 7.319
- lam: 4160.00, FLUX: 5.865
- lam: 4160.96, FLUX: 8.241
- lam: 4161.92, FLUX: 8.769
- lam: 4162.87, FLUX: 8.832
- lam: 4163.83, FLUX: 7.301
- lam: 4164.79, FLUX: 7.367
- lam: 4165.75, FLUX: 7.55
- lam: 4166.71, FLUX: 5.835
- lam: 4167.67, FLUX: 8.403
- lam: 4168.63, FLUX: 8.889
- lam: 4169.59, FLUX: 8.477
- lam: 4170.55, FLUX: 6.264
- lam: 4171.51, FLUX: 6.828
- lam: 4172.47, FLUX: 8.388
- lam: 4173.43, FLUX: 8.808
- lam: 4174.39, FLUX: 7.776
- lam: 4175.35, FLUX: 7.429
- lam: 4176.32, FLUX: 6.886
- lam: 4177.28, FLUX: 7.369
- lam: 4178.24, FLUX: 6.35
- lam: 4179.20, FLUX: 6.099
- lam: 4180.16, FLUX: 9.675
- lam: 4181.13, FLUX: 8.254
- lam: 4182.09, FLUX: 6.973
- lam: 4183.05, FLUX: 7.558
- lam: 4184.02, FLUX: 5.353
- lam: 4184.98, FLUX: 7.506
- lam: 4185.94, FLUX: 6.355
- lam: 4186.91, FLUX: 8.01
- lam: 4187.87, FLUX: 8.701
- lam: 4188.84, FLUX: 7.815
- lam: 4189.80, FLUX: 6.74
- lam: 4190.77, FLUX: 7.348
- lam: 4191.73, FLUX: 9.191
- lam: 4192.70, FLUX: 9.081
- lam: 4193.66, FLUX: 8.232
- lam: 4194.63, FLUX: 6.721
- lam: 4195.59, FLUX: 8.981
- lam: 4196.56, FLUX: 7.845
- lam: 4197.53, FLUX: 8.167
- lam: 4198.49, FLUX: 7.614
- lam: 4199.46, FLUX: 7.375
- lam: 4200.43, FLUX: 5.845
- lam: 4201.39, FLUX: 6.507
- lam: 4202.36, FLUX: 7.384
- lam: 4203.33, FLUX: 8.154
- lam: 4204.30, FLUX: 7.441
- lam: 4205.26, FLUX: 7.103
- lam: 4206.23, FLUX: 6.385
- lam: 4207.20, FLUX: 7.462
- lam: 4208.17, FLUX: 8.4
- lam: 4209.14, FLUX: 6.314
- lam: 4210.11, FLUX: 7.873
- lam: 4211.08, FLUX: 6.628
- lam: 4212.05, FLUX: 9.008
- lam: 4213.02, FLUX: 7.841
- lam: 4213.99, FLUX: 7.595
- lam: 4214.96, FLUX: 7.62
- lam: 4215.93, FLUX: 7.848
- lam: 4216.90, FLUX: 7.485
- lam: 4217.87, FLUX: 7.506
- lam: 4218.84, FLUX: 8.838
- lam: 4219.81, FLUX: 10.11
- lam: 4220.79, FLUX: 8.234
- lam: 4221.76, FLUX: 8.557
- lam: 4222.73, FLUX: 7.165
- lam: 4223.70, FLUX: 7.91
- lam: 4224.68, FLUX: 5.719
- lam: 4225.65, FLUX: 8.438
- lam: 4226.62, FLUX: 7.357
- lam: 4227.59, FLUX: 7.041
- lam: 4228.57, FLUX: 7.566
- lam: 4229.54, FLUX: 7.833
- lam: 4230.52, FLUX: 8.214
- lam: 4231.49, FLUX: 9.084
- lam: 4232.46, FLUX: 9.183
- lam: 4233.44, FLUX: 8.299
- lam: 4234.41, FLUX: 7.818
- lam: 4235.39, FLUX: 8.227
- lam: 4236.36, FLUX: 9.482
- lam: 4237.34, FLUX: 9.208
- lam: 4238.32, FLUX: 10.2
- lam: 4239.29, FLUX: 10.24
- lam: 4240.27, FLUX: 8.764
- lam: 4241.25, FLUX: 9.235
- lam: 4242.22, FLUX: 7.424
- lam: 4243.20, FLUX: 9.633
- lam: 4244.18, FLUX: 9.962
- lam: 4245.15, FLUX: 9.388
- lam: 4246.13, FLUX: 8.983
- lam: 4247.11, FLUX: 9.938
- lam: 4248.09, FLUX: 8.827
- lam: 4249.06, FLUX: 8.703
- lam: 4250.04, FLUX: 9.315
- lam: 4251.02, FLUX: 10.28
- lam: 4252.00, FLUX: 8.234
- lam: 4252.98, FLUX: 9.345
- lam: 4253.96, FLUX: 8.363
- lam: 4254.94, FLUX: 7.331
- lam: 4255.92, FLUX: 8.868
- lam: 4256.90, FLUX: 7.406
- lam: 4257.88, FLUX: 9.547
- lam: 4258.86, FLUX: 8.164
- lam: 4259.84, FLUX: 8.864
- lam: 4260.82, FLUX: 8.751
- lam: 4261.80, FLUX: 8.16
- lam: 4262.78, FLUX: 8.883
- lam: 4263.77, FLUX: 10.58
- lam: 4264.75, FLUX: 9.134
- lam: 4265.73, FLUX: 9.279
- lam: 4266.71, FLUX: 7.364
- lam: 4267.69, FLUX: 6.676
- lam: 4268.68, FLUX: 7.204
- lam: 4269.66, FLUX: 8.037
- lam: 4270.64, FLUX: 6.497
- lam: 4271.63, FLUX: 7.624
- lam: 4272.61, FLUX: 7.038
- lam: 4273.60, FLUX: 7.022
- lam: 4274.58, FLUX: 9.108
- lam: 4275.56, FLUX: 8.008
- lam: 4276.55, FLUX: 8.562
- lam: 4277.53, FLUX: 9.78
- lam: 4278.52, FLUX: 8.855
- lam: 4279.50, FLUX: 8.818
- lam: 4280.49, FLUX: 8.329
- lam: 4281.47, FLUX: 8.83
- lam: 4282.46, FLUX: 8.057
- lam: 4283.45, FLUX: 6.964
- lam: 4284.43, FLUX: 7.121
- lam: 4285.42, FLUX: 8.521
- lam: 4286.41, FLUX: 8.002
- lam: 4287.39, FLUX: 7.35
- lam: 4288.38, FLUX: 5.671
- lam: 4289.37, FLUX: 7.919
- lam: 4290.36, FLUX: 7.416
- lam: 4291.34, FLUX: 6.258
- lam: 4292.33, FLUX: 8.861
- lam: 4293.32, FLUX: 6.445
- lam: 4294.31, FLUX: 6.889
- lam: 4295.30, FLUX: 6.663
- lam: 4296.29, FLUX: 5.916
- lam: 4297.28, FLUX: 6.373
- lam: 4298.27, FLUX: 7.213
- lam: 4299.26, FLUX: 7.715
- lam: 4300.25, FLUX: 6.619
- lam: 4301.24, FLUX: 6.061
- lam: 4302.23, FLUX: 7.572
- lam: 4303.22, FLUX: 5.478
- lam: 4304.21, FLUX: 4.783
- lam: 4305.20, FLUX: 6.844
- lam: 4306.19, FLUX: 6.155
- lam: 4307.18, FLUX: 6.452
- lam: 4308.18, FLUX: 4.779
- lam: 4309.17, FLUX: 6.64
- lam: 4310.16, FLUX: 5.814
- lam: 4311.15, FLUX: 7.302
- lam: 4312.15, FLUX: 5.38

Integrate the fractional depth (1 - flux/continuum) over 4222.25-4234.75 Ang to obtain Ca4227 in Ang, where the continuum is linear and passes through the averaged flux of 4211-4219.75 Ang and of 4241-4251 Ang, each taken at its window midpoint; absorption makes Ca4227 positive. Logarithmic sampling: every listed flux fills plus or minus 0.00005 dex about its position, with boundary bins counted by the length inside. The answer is 1.0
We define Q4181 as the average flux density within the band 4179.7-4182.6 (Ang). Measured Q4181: 8.28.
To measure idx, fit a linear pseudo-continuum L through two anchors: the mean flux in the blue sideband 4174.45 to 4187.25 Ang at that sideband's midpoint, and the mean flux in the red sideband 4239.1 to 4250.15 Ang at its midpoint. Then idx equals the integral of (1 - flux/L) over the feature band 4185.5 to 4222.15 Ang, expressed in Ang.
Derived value 0.79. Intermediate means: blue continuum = 7.22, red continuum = 9.17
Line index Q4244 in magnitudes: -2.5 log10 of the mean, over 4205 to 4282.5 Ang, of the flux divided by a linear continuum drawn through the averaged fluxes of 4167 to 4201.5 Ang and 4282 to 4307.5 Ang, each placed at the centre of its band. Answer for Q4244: -0.16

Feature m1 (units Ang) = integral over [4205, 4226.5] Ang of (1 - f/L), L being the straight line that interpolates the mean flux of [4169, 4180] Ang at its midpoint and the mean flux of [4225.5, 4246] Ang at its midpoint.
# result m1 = 1.4 Ang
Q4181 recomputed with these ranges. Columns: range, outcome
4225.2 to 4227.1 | 7.9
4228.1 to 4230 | 7.71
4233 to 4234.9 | 8.06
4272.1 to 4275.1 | 7.74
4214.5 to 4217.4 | 7.66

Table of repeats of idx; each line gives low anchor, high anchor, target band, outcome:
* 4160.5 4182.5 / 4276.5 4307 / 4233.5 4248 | -3.3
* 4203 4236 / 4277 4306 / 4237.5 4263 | -4.6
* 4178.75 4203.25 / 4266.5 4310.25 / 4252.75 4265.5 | -2.4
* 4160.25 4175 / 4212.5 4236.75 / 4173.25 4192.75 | 0.8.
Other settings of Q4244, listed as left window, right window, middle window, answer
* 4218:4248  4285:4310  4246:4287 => -0.106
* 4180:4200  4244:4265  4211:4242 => 0.020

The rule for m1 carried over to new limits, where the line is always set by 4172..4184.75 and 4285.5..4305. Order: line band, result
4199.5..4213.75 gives 0.0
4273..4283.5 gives -2.3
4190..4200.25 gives -0.8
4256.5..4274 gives -2.8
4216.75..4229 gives -1.1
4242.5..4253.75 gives -3.5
